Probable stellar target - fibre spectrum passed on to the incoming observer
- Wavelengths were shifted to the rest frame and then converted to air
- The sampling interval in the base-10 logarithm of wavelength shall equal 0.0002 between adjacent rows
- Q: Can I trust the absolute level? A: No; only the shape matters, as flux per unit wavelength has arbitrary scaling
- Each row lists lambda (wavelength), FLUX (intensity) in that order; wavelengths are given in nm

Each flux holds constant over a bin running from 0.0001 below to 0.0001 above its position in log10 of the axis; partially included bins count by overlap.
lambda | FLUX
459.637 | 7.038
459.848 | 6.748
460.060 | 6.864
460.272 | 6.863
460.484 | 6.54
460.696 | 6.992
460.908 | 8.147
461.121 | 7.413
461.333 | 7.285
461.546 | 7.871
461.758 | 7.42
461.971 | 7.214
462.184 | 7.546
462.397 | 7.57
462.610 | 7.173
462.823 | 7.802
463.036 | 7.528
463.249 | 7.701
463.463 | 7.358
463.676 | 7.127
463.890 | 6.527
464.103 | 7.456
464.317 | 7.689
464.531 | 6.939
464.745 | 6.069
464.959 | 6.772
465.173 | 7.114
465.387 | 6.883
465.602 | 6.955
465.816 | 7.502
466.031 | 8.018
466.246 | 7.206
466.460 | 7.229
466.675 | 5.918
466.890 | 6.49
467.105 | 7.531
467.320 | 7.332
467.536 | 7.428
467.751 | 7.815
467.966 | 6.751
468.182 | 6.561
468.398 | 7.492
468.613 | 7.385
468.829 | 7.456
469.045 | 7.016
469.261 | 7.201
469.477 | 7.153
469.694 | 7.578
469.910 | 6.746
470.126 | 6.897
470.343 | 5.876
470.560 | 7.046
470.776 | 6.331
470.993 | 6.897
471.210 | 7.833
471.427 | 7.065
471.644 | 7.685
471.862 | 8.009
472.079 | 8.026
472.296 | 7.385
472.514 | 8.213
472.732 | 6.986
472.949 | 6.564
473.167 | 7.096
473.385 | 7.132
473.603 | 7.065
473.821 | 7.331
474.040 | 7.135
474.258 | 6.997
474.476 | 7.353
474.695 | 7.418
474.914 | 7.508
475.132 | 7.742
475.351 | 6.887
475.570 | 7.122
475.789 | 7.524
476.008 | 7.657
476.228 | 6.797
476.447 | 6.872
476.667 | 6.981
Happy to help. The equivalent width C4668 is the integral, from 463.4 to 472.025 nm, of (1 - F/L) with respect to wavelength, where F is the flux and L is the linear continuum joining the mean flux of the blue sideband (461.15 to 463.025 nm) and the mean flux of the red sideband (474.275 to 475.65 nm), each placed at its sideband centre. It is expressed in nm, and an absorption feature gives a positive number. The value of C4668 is 0.349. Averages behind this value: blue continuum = 7.48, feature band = 7.11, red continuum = 7.32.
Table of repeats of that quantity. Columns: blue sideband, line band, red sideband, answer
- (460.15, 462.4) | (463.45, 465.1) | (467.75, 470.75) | 0.06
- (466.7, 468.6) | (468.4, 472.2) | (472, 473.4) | 0.02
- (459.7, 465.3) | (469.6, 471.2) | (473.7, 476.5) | 0.09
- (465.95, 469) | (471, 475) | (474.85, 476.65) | -0.08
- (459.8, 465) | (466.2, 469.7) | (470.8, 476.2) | 0.07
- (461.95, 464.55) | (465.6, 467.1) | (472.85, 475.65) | 0.05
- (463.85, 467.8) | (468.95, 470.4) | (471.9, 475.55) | 0.05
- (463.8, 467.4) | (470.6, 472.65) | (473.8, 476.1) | -0.07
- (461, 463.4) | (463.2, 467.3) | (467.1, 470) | 0.17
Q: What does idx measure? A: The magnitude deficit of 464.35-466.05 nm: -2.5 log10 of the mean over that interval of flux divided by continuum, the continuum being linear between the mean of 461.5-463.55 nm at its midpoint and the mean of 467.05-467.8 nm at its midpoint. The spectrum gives 0.07 mag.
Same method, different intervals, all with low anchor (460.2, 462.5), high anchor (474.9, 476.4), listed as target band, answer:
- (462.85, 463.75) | -0.02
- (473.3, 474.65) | 0.02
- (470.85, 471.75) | 0.00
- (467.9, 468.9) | 0.03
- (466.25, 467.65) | 0.05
